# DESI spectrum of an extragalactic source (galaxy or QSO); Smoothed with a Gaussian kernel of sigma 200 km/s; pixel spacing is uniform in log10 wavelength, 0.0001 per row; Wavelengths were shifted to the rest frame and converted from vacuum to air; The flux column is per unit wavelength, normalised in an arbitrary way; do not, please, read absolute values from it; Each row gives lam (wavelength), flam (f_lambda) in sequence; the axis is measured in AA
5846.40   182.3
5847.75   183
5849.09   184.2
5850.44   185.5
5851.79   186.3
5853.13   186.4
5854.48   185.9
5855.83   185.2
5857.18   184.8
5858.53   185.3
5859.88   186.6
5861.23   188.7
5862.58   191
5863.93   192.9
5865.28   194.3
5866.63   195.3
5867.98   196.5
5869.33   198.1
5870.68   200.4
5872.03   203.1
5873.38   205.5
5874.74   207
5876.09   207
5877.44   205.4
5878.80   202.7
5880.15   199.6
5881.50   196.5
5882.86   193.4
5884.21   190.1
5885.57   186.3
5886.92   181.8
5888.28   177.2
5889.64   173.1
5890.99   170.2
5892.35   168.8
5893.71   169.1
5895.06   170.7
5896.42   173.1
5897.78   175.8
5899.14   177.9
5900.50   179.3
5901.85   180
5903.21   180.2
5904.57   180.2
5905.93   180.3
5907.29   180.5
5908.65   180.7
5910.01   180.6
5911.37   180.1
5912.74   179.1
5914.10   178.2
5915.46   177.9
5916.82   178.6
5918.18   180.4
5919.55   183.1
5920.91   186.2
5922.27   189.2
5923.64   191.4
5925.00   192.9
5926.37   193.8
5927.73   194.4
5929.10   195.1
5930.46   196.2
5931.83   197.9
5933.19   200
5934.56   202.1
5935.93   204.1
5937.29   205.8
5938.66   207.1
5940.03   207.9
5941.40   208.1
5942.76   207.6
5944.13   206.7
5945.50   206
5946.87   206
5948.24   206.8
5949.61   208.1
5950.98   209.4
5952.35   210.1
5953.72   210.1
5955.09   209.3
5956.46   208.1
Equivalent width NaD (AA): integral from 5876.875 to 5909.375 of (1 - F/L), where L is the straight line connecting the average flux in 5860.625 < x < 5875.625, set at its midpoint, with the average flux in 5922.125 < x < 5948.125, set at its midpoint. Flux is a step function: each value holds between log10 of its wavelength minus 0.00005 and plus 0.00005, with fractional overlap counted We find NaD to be 2.8 AA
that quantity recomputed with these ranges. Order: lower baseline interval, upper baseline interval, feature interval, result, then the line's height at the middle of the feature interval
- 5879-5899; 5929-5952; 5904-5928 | 1.2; 193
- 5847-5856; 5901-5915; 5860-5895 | -1.6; 183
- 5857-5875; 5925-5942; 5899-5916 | 1.6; 198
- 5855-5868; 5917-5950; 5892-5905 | 1.3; 194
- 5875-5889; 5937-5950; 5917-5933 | 1.0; 203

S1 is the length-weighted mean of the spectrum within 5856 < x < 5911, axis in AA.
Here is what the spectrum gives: 187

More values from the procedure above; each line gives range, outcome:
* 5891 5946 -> 188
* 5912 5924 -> 182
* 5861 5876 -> 198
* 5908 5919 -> 179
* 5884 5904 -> 177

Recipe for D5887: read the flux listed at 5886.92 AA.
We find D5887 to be 181.8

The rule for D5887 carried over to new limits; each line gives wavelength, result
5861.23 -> 188.7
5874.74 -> 207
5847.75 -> 183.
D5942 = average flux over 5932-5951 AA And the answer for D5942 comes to 206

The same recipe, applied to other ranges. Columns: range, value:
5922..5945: 200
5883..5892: 180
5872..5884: 202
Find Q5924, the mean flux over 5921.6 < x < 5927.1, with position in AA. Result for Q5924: 192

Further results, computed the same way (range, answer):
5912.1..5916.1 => 179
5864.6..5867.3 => 195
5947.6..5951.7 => 208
